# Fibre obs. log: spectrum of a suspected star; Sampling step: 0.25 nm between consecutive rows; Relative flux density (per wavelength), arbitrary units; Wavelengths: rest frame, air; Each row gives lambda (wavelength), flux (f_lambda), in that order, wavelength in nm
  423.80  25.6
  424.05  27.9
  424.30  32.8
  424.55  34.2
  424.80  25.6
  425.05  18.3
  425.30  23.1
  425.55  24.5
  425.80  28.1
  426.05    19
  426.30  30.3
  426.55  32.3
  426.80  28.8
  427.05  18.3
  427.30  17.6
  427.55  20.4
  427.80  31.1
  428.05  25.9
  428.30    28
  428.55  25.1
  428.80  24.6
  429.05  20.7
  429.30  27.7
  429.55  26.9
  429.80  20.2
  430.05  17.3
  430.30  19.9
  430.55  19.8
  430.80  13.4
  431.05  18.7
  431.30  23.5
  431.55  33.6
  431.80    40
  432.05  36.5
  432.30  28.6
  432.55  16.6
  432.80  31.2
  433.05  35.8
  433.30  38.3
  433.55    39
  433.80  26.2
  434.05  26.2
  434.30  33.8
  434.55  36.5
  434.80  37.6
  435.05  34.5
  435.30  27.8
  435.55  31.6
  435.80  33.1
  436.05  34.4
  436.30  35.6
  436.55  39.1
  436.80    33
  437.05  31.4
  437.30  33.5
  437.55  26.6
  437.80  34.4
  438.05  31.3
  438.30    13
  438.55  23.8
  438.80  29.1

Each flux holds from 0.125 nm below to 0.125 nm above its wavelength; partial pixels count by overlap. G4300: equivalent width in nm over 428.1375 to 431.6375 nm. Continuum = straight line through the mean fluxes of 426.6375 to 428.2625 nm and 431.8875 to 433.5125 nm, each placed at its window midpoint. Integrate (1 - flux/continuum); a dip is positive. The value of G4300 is 0.61 nm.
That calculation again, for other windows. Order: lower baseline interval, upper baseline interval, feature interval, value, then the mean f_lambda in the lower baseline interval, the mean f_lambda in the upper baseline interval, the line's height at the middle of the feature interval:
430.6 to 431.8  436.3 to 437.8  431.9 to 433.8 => -0.39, 24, 33.1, 26.6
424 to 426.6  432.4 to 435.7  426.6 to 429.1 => 0.34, 26.7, 31.9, 28.2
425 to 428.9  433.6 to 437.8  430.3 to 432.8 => 0.30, 24.8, 32.7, 29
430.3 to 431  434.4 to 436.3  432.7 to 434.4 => -0.35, 17.4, 33.8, 27.5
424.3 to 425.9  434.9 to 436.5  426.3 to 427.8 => 0.15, 26.2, 33.2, 27.5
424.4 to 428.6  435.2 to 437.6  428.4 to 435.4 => 0.41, 25.4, 32.8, 29.5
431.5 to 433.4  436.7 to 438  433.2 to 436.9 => -0.19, 32.5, 31.7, 32.1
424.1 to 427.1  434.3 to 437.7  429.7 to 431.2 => 0.58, 26.5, 33.5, 29.8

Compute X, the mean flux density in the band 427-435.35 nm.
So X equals 27.2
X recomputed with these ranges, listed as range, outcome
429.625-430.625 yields 19.7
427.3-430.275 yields 23.9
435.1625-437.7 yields 32.6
